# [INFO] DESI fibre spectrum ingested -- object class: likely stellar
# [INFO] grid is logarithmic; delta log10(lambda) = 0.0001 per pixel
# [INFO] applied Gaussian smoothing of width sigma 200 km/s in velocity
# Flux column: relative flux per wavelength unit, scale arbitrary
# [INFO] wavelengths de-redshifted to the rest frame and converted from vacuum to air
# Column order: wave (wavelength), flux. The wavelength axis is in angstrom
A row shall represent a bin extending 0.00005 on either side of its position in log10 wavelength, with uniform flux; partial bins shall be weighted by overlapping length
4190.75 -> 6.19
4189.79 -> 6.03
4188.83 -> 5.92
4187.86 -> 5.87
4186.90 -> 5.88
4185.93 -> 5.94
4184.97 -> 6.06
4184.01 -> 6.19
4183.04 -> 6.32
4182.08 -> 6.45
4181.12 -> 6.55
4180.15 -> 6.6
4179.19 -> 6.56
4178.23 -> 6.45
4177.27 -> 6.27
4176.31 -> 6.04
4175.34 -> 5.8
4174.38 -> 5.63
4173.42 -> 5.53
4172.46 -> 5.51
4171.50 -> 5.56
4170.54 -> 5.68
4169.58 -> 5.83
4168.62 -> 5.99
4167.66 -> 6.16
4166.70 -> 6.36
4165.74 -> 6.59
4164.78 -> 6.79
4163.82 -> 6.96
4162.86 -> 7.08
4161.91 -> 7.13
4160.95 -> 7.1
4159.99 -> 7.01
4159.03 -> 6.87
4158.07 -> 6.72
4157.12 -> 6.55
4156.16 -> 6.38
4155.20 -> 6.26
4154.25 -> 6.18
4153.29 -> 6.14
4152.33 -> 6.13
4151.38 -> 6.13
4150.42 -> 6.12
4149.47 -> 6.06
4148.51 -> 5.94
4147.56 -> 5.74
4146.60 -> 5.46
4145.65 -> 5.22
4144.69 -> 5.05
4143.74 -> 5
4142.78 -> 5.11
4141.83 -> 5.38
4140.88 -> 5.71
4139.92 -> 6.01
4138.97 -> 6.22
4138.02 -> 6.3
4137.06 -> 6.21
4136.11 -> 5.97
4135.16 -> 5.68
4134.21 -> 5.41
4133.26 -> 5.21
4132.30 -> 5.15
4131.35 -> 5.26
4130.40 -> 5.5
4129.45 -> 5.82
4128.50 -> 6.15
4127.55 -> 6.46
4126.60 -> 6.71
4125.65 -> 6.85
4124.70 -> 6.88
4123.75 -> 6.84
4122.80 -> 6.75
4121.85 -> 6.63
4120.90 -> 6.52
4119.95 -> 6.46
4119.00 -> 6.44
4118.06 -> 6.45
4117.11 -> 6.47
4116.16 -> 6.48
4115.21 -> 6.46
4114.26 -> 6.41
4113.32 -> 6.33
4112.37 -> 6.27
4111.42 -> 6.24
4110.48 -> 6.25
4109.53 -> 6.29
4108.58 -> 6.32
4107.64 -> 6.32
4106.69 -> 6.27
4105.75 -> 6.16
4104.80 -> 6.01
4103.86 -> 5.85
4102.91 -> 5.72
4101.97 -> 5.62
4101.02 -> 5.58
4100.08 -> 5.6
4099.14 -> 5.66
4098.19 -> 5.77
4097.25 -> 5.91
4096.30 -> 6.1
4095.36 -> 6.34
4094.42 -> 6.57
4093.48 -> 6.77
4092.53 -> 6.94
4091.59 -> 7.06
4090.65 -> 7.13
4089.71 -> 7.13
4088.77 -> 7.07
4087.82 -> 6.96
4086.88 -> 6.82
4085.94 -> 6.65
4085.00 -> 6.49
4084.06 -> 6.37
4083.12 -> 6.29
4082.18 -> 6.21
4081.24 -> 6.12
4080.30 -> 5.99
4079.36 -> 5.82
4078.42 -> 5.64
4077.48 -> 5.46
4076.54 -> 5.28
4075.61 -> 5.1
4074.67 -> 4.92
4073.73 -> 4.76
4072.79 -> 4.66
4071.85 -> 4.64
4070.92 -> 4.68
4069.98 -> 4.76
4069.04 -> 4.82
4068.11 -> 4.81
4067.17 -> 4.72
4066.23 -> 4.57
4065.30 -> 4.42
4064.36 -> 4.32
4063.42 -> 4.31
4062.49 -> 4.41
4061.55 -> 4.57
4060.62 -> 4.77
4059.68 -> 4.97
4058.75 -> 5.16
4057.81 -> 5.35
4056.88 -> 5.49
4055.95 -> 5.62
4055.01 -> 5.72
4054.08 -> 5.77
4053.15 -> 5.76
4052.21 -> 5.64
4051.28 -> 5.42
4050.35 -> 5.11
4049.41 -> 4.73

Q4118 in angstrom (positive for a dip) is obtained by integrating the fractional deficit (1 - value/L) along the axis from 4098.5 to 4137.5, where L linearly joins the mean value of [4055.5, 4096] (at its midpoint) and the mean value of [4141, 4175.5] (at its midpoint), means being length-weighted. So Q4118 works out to -1.9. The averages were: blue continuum 5.61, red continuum 6.09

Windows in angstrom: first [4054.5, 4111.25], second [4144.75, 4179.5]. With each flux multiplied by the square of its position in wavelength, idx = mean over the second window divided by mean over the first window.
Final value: 1.13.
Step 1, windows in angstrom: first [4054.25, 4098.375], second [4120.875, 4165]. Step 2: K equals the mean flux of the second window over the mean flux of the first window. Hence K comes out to 1.09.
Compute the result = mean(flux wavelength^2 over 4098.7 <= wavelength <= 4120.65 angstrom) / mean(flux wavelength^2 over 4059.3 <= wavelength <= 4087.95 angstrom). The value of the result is 1.2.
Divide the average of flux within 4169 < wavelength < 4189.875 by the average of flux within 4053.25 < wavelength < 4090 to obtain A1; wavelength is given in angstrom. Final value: 1.11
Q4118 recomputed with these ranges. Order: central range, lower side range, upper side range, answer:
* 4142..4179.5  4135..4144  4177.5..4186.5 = -0.4 angstrom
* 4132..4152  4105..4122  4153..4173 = 2.2 angstrom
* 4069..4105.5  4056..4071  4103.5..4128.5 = -2.8 angstrom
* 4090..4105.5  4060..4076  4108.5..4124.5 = -1.2 angstrom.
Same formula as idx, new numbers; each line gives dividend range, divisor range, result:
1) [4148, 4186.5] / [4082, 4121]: 1.02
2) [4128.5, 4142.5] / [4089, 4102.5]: 0.92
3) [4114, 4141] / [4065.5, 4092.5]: 1.10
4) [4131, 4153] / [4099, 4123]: 0.93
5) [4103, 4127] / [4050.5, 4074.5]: 1.33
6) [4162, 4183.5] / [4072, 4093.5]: 1.06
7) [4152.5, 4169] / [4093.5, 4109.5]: 1.13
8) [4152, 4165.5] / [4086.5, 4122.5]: 1.08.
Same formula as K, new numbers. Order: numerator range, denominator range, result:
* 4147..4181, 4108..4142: 1.02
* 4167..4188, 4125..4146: 1.05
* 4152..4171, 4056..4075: 1.36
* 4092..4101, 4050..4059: 1.12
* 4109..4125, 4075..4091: 1.04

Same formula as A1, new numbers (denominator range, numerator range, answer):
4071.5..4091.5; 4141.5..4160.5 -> 1.00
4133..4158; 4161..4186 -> 1.07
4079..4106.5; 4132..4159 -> 0.93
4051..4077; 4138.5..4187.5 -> 1.23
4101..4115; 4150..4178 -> 1.03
